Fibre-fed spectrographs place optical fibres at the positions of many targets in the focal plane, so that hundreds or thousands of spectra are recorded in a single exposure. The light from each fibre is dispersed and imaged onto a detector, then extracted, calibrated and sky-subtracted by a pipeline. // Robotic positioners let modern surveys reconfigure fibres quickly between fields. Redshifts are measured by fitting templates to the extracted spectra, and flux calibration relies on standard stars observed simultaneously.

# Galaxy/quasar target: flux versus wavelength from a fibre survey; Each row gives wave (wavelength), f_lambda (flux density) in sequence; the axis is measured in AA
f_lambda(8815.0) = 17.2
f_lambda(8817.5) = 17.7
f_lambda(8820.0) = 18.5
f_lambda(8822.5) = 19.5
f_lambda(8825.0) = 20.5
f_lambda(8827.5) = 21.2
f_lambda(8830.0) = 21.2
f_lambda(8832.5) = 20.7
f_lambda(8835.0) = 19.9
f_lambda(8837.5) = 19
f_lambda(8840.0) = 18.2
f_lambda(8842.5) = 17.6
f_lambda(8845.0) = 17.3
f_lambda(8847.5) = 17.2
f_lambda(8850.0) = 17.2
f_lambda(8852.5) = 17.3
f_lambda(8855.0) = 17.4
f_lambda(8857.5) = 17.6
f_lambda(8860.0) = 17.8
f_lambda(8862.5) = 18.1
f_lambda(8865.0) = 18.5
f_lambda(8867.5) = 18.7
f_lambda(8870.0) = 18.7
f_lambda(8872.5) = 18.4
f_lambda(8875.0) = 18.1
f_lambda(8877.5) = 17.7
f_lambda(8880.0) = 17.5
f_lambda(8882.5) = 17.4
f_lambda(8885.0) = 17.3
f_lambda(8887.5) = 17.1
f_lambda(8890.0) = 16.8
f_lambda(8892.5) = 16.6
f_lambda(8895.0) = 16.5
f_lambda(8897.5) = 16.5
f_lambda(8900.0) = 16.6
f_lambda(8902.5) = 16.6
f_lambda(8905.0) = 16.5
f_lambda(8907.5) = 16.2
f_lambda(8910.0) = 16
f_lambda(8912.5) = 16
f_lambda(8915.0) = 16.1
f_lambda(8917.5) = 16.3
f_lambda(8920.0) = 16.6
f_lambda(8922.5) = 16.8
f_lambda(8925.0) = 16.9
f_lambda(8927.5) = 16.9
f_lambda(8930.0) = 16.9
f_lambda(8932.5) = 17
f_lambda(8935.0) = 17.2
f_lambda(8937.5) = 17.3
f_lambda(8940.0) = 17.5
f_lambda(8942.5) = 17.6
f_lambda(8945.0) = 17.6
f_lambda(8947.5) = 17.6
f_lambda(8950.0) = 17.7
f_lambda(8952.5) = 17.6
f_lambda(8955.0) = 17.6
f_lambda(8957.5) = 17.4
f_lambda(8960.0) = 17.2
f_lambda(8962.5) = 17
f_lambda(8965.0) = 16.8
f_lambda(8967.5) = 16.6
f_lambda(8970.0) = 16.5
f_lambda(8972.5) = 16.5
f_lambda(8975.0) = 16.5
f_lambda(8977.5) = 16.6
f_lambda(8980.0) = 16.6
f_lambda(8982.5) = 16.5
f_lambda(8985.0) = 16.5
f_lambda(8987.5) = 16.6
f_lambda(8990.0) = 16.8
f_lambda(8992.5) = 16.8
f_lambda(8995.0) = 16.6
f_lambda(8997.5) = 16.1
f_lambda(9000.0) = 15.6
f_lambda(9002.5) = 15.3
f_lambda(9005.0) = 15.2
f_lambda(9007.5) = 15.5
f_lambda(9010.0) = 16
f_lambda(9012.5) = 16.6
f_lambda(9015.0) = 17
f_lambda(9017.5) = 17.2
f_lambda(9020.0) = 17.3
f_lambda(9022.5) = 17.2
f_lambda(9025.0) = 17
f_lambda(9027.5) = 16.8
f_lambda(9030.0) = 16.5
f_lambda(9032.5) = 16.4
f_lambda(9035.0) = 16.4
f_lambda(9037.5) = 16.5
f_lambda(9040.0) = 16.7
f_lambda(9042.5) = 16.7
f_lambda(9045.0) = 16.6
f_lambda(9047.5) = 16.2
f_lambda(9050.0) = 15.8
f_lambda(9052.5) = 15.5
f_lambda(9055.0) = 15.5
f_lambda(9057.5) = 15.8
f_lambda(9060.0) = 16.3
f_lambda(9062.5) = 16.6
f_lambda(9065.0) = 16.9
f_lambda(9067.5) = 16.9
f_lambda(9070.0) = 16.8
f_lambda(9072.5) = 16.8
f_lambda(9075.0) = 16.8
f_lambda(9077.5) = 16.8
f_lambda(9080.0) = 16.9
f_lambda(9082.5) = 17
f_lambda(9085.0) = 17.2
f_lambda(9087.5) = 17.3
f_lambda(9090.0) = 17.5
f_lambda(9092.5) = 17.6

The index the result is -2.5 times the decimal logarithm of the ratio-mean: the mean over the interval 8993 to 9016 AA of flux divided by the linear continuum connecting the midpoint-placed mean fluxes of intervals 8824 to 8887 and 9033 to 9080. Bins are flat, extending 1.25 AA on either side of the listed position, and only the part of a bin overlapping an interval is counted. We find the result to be 0.06 mag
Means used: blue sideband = 18.4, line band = 16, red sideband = 16.4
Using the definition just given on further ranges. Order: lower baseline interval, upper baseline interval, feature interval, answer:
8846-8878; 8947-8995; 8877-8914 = 0.05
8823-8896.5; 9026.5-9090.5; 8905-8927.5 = 0.08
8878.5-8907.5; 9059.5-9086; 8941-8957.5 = -0.05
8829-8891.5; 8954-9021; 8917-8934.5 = 0.03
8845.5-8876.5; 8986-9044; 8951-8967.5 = -0.01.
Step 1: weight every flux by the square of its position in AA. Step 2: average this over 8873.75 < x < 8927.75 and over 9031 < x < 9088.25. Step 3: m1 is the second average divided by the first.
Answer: 1.0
